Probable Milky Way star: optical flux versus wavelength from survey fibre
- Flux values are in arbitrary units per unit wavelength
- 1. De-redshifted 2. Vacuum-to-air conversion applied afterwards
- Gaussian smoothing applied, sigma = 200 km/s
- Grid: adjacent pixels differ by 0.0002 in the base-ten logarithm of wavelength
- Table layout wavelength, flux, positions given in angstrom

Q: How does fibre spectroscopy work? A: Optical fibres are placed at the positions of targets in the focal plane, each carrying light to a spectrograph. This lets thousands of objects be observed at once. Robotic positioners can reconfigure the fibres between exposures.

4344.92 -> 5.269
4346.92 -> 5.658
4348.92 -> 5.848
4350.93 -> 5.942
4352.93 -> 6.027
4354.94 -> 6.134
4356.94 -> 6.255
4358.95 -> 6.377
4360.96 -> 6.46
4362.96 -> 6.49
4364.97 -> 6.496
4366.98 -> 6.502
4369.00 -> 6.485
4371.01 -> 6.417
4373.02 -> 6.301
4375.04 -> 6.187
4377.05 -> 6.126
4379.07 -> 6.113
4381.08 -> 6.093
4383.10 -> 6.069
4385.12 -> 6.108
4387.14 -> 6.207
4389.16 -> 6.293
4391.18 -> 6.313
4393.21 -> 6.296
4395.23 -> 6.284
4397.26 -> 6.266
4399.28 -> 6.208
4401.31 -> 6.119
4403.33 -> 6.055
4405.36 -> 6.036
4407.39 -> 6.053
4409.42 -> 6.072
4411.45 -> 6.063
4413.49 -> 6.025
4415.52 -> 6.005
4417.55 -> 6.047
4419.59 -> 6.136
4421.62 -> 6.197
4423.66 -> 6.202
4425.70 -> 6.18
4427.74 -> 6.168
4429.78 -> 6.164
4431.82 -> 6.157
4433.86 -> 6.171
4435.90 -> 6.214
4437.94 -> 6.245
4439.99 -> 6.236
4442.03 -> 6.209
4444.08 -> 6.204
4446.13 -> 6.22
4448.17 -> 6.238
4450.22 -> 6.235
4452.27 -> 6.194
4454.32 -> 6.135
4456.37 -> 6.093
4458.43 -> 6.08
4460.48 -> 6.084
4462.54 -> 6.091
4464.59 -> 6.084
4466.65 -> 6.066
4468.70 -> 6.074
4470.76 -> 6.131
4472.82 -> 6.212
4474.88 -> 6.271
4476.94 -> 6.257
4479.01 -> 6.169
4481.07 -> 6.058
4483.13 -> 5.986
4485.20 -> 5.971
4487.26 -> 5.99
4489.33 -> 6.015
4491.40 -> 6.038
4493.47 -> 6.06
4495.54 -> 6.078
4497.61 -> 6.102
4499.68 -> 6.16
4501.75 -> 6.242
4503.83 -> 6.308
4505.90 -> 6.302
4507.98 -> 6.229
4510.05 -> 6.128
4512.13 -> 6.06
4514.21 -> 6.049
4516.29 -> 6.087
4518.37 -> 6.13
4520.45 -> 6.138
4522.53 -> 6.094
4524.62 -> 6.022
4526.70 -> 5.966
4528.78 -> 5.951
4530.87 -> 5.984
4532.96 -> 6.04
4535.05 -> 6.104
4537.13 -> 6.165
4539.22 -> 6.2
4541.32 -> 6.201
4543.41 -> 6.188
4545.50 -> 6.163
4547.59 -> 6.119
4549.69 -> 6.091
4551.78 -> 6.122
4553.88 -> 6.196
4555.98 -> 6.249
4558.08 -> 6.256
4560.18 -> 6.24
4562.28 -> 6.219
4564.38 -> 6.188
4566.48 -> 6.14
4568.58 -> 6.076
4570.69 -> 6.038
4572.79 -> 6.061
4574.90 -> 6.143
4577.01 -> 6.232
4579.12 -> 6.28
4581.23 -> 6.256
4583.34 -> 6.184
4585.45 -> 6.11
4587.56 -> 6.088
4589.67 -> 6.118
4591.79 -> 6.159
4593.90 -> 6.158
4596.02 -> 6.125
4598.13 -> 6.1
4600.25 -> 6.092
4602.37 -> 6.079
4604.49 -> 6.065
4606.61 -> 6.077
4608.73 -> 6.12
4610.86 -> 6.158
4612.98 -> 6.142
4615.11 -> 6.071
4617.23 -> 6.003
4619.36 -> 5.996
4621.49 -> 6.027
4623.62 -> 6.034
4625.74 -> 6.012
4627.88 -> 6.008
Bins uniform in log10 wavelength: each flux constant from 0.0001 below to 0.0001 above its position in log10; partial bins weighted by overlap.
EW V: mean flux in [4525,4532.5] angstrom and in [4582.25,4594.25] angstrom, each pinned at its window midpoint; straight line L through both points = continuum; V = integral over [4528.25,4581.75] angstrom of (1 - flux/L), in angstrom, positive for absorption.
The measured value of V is -0.9 angstrom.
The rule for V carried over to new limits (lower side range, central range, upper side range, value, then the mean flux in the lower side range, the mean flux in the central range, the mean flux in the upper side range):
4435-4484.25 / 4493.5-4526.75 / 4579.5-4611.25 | 0.1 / 6.16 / 6.13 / 6.13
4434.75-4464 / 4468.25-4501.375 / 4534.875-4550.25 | 0.4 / 6.18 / 6.1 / 6.16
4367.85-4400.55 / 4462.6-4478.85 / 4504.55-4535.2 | 0.0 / 6.23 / 6.15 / 6.09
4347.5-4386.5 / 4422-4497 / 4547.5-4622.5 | 0.6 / 6.23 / 6.14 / 6.13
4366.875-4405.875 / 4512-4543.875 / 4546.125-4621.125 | 0.4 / 6.22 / 6.08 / 6.13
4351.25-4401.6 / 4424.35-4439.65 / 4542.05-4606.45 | 0.1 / 6.26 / 6.19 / 6.15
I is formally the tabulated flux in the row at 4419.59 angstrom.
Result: 6.136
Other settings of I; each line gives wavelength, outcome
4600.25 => 6.092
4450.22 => 6.235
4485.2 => 5.971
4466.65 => 6.066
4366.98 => 6.502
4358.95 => 6.377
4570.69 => 6.038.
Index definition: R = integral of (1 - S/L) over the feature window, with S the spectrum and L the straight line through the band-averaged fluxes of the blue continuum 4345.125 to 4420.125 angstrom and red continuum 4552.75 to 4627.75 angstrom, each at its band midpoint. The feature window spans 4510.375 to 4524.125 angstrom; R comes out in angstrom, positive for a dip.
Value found 0.1 angstrom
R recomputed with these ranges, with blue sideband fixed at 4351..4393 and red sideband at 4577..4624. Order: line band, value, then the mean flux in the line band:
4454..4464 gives 0.18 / 6.09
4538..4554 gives -0.02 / 6.16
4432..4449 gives 0.02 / 6.22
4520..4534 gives 0.32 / 6.02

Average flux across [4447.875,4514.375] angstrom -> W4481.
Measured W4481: 6.13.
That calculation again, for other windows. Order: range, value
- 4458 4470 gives 6.08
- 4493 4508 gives 6.19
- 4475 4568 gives 6.13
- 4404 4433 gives 6.11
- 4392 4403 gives 6.22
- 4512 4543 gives 6.08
